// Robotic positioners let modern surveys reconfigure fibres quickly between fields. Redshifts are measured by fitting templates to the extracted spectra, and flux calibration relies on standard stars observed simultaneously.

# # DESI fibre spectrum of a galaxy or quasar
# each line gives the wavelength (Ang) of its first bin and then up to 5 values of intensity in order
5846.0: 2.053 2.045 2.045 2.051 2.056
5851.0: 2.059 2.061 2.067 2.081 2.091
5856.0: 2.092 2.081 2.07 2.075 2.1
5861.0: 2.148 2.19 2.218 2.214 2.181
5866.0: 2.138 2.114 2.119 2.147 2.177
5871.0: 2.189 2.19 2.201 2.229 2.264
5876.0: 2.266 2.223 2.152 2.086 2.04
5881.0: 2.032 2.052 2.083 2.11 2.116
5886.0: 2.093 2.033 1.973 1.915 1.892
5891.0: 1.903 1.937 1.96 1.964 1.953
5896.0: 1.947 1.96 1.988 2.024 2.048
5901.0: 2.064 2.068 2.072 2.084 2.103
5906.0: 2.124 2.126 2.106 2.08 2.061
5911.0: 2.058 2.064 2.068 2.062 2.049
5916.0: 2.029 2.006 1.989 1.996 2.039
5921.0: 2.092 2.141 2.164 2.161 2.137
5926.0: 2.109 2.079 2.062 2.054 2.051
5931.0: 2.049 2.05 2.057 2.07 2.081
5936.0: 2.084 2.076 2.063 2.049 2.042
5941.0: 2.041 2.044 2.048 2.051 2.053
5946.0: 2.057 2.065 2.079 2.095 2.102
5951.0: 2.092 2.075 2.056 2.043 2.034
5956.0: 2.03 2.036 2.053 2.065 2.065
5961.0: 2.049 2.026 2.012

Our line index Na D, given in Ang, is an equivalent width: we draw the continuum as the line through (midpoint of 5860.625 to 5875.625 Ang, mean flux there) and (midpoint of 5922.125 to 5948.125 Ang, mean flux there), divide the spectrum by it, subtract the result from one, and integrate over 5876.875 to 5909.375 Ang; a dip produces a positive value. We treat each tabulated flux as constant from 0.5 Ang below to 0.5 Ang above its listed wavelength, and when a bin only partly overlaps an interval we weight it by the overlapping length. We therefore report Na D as 1.6 Ang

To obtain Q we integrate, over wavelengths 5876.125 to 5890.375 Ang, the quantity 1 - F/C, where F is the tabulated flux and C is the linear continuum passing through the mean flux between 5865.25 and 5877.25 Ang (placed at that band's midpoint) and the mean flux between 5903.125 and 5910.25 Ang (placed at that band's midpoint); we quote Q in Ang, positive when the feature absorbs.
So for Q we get 0.62 Ang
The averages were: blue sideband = 2.19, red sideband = 2.1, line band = 2.06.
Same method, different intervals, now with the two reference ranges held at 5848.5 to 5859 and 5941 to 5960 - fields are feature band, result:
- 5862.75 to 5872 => -0.4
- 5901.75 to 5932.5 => -0.2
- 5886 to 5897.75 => 0.6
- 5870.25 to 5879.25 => -0.6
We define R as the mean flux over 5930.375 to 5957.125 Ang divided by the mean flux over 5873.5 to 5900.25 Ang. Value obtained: 1.01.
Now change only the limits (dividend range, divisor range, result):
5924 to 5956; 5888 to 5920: 1.02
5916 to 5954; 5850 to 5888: 0.97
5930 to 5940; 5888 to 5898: 1.06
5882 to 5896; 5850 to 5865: 0.95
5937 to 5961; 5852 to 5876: 0.96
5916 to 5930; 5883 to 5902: 1.04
